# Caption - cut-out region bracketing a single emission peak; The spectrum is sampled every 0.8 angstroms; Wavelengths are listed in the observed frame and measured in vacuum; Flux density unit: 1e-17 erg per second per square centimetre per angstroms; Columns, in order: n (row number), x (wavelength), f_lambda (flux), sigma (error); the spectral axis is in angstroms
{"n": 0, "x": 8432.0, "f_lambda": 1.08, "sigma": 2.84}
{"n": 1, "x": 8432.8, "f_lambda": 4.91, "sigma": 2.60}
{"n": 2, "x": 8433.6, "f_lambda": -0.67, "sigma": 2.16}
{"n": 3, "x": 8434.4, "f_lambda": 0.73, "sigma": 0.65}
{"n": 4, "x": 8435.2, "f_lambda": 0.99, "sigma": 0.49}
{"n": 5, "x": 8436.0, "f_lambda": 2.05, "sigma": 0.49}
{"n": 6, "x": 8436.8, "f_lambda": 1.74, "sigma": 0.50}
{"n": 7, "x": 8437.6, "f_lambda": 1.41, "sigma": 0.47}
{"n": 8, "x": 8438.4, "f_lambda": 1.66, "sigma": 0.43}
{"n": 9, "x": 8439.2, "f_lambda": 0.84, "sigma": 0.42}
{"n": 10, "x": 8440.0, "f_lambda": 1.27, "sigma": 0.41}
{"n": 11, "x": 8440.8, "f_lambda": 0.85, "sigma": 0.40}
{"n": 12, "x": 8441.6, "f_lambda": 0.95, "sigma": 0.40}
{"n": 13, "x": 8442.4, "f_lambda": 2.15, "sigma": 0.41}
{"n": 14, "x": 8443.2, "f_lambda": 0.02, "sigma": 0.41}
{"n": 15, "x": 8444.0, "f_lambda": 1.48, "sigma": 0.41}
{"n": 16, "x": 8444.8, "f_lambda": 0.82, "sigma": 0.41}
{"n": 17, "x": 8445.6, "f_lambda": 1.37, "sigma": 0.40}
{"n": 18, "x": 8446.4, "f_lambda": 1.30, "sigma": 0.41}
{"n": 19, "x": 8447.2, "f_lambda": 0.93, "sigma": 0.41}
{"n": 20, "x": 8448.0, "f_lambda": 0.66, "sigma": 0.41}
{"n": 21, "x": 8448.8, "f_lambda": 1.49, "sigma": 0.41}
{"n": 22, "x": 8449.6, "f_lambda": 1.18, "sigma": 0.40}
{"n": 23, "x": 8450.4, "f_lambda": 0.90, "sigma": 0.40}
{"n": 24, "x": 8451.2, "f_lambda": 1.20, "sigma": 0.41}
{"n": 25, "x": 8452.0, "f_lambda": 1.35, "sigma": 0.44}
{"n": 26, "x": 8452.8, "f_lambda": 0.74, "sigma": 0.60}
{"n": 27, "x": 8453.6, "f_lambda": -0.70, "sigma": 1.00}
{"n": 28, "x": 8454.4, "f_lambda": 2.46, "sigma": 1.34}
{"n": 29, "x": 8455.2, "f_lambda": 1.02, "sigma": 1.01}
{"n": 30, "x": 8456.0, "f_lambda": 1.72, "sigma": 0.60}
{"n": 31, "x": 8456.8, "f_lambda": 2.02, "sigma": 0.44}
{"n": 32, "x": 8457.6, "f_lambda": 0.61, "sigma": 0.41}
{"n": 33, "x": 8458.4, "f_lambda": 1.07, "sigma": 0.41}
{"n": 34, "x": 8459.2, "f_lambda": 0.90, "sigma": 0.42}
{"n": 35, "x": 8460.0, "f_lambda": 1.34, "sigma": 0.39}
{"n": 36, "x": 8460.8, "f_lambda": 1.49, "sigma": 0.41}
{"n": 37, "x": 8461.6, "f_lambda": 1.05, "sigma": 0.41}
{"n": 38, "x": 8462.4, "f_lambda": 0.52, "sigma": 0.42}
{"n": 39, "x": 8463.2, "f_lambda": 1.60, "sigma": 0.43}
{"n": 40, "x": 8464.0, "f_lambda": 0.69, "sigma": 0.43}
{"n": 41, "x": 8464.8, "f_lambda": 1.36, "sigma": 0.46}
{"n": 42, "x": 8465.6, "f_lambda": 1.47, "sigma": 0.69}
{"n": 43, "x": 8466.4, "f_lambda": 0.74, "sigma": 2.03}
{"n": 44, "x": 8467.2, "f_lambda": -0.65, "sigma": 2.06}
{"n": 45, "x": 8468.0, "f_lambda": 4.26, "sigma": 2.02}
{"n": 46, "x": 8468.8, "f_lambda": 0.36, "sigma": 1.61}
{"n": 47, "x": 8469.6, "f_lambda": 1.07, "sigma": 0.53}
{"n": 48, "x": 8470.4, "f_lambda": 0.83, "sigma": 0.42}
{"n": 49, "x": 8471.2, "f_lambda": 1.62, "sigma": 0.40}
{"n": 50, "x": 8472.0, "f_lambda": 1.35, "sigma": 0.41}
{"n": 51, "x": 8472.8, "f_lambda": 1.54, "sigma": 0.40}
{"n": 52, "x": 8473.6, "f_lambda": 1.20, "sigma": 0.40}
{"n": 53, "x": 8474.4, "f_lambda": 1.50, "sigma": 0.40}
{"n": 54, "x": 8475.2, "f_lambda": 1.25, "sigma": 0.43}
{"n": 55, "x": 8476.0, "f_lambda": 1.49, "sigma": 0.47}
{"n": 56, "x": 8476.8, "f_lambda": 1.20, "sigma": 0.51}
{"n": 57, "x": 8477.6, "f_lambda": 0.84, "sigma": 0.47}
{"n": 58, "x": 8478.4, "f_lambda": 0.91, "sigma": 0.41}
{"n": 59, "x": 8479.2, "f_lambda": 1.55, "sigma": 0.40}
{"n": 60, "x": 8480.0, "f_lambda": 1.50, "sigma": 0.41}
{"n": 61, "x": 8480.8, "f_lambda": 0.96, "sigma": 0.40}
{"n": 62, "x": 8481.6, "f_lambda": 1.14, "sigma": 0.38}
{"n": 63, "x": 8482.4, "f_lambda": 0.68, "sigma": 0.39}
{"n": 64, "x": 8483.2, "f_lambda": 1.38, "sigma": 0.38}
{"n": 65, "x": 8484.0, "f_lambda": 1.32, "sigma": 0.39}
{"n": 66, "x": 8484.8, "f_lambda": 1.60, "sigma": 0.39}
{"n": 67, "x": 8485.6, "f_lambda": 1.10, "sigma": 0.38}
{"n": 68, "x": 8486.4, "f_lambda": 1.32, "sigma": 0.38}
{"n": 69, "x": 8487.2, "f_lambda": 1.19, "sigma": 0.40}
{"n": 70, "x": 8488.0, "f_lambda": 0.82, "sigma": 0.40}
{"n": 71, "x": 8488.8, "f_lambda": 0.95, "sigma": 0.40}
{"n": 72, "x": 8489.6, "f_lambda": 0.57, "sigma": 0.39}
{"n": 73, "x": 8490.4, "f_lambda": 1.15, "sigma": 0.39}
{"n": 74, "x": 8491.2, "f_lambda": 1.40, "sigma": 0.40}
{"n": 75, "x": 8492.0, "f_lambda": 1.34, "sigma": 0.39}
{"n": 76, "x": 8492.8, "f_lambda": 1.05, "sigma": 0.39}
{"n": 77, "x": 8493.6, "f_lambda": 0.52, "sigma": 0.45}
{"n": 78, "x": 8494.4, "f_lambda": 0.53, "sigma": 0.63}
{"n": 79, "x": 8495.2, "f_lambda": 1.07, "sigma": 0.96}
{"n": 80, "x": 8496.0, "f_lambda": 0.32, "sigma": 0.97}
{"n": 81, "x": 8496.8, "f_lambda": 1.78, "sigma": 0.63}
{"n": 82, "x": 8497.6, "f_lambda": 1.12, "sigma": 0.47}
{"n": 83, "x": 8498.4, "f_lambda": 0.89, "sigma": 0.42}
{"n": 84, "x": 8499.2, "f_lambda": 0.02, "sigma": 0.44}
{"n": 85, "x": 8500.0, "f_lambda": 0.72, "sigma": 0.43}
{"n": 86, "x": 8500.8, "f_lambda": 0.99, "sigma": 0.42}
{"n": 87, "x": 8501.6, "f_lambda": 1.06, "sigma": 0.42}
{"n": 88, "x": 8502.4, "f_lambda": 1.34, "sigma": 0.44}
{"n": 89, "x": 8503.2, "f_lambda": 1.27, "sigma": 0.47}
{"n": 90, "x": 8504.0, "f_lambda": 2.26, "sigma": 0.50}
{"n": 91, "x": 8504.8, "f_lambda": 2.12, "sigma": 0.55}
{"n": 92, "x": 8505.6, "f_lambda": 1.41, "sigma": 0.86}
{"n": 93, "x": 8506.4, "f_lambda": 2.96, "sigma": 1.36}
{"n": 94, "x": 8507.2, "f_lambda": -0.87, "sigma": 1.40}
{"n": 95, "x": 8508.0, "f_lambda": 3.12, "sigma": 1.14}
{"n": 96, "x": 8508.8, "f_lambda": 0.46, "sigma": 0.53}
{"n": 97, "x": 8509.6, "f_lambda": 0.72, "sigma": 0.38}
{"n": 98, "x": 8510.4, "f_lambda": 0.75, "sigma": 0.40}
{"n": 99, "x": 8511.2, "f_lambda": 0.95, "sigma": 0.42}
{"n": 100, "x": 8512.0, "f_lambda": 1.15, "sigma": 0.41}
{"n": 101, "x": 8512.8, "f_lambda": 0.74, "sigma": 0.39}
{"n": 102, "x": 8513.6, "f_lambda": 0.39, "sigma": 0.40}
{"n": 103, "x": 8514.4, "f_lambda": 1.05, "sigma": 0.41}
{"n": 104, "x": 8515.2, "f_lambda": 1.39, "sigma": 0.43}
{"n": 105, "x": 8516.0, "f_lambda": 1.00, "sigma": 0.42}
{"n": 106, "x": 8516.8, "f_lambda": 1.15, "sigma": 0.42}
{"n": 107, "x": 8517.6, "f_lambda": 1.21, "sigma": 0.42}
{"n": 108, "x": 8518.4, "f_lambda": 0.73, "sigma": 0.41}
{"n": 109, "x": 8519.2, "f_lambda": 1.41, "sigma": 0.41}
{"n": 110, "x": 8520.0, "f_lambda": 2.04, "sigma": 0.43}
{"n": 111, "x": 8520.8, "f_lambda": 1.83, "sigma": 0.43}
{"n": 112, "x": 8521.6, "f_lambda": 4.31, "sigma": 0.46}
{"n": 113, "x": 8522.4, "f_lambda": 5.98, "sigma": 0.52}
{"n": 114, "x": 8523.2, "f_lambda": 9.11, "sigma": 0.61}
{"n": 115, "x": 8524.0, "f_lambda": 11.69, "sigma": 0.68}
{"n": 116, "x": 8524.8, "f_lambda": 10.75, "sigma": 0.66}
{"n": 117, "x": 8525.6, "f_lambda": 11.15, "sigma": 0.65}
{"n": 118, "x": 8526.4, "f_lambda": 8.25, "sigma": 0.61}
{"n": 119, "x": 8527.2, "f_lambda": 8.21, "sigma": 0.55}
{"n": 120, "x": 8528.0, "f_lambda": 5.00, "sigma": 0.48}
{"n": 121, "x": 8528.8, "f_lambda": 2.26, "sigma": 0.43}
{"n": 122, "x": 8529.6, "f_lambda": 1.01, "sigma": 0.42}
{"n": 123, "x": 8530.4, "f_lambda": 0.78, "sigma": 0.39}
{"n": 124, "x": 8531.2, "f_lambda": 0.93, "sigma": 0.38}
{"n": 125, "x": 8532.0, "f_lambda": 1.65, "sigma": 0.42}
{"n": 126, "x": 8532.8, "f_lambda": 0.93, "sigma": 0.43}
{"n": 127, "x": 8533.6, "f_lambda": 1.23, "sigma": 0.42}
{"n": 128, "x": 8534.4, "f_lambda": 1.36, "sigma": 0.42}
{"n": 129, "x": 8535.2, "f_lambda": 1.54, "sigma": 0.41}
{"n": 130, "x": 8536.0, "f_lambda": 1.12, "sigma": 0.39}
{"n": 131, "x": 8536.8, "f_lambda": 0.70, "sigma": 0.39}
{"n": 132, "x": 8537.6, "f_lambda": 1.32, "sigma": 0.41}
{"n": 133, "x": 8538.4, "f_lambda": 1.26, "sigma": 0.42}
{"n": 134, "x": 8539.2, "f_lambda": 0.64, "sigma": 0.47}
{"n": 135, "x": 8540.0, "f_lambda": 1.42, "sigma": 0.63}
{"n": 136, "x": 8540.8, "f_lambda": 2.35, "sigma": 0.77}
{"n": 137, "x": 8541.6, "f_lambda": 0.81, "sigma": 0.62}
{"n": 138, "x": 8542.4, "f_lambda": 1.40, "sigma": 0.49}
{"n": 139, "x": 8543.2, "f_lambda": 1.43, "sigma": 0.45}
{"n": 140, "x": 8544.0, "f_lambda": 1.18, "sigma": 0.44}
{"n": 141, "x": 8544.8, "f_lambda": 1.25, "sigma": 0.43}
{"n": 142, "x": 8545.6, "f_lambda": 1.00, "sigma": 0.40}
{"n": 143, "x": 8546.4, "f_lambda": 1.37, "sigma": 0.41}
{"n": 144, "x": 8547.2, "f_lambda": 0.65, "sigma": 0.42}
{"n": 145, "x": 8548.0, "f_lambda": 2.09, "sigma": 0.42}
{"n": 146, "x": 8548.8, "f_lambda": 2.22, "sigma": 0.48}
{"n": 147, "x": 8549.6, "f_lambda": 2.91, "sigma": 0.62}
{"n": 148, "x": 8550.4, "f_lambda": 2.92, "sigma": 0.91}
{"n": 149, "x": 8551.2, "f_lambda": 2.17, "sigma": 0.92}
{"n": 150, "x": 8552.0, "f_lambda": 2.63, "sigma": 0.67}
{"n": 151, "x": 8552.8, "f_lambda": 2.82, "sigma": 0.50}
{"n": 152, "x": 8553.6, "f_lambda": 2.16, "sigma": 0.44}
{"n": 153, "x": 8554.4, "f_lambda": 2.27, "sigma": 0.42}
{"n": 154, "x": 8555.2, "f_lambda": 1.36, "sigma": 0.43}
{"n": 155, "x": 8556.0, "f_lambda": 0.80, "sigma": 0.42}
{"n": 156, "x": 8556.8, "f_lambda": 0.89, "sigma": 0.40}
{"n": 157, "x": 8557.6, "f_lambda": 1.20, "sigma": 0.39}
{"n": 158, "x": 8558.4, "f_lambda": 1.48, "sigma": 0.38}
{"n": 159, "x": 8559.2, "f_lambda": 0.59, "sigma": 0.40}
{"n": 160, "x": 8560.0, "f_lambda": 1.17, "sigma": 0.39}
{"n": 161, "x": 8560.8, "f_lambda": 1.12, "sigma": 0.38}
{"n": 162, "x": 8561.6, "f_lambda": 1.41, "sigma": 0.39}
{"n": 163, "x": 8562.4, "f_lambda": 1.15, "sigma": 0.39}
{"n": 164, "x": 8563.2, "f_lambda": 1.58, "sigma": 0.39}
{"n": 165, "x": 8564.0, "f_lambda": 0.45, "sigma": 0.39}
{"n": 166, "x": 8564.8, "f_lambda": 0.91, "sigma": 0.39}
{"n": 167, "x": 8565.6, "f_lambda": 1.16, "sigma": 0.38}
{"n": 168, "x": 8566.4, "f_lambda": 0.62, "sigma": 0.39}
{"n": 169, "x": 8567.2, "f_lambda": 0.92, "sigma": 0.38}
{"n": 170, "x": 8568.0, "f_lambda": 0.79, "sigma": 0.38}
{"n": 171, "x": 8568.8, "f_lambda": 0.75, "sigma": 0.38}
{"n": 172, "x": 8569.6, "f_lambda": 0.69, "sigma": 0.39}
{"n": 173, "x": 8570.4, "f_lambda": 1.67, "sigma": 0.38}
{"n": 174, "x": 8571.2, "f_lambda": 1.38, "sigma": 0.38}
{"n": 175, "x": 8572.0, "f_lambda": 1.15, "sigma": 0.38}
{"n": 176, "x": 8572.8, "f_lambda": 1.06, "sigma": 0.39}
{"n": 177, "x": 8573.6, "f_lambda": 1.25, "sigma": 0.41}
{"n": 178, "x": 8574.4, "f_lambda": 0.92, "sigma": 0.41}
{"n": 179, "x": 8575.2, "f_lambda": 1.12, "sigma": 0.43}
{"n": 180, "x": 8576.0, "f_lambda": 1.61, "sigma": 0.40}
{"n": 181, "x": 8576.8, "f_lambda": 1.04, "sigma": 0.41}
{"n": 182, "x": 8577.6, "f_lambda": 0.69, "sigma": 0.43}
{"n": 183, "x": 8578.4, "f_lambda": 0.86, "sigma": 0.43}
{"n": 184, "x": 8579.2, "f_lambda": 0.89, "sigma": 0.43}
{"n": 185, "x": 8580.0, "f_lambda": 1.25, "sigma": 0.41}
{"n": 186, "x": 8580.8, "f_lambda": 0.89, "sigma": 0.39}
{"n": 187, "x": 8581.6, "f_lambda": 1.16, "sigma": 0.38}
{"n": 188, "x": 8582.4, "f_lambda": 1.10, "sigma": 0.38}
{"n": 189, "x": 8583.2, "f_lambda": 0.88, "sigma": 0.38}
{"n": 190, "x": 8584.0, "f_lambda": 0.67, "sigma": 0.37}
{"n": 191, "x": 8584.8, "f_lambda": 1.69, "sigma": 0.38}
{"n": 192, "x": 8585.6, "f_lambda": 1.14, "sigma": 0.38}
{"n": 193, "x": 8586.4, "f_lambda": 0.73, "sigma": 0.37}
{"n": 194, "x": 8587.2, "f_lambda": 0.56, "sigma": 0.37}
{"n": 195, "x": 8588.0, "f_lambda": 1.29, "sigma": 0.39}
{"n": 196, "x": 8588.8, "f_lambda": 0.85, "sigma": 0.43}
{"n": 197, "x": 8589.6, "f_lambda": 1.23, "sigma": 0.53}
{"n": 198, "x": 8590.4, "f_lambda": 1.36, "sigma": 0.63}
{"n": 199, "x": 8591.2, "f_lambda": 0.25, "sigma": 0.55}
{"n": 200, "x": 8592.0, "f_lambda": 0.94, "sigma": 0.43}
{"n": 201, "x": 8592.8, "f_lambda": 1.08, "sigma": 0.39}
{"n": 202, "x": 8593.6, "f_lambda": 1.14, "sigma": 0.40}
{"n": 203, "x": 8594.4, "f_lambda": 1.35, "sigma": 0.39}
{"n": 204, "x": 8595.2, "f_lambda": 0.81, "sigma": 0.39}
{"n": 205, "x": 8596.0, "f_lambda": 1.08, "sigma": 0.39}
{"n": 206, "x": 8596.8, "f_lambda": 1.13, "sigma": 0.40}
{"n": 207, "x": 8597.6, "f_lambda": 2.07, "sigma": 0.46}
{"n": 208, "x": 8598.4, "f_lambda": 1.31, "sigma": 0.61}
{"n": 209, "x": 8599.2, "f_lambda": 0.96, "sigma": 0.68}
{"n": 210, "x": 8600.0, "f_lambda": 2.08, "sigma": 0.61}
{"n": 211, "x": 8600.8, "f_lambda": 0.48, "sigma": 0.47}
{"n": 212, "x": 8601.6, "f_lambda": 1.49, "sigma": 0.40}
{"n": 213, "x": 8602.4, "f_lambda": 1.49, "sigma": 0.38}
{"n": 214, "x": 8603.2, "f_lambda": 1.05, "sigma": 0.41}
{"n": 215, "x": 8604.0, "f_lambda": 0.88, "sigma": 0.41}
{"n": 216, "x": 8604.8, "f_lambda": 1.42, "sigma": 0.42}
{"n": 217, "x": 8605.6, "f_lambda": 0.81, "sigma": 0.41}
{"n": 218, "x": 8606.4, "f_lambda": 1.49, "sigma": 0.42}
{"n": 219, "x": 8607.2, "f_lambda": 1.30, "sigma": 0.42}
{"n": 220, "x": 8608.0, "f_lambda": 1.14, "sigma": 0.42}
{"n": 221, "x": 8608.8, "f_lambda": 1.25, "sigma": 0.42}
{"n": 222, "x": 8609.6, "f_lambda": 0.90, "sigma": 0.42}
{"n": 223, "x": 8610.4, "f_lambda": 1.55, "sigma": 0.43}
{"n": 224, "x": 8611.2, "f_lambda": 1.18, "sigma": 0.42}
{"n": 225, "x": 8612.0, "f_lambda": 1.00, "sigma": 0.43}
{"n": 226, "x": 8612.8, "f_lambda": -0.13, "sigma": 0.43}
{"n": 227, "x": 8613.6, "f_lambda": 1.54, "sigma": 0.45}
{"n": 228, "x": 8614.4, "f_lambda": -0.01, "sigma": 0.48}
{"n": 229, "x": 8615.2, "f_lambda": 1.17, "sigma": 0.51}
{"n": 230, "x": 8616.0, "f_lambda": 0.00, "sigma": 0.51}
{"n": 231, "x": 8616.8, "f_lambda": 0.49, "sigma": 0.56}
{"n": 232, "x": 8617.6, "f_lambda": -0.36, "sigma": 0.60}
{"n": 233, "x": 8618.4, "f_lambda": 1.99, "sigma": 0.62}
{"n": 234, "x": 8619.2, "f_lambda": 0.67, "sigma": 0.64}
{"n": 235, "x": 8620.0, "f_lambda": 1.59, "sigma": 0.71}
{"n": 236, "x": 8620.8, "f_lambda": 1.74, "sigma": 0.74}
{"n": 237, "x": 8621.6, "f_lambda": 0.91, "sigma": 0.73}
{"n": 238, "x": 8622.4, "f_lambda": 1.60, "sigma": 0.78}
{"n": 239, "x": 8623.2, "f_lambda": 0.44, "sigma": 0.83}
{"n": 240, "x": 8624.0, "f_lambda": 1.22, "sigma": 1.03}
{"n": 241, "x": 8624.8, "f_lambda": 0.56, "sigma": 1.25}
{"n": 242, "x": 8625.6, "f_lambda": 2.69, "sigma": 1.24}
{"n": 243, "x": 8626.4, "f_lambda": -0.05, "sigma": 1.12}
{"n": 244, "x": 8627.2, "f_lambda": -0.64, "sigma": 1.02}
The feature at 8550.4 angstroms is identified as [N II]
